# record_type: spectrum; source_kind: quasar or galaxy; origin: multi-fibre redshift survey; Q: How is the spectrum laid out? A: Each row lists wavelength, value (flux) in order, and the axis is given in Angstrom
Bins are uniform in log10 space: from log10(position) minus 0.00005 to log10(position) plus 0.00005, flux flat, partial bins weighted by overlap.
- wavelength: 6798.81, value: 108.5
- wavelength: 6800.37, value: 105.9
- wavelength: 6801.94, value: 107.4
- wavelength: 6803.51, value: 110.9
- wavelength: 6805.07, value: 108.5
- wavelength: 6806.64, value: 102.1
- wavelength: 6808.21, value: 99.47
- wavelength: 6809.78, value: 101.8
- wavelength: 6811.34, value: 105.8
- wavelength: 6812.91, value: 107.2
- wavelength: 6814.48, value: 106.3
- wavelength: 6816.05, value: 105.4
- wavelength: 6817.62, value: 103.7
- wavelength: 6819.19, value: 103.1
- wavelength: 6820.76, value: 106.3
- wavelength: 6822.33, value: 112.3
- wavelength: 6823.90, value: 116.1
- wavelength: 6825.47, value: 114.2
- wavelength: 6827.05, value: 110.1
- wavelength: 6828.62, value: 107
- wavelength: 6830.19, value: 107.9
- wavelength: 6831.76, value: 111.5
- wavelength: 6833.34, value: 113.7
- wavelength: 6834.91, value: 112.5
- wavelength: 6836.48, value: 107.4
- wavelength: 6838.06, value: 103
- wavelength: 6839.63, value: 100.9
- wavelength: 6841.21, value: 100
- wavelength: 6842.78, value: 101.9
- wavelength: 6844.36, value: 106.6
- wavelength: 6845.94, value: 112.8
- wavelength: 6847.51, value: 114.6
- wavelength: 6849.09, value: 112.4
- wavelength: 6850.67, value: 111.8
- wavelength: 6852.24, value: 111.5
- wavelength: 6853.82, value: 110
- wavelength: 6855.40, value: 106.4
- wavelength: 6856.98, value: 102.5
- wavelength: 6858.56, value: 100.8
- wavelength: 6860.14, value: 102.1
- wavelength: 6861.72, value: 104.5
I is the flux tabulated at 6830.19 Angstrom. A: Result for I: 107.9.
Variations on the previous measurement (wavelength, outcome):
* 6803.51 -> 110.9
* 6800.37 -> 105.9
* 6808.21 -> 99.47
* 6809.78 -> 101.8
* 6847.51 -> 114.6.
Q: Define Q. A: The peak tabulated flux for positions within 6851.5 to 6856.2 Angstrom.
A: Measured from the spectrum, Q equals 111.5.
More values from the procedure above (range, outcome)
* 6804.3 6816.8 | 108.5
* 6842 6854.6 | 114.6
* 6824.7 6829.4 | 114.2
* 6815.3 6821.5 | 106.3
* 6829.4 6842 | 113.7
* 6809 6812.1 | 105.8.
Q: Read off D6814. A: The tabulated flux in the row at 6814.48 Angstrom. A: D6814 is 106.3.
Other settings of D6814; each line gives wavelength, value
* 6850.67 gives 111.8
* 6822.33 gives 112.3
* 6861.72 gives 104.5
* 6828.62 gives 107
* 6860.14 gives 102.1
